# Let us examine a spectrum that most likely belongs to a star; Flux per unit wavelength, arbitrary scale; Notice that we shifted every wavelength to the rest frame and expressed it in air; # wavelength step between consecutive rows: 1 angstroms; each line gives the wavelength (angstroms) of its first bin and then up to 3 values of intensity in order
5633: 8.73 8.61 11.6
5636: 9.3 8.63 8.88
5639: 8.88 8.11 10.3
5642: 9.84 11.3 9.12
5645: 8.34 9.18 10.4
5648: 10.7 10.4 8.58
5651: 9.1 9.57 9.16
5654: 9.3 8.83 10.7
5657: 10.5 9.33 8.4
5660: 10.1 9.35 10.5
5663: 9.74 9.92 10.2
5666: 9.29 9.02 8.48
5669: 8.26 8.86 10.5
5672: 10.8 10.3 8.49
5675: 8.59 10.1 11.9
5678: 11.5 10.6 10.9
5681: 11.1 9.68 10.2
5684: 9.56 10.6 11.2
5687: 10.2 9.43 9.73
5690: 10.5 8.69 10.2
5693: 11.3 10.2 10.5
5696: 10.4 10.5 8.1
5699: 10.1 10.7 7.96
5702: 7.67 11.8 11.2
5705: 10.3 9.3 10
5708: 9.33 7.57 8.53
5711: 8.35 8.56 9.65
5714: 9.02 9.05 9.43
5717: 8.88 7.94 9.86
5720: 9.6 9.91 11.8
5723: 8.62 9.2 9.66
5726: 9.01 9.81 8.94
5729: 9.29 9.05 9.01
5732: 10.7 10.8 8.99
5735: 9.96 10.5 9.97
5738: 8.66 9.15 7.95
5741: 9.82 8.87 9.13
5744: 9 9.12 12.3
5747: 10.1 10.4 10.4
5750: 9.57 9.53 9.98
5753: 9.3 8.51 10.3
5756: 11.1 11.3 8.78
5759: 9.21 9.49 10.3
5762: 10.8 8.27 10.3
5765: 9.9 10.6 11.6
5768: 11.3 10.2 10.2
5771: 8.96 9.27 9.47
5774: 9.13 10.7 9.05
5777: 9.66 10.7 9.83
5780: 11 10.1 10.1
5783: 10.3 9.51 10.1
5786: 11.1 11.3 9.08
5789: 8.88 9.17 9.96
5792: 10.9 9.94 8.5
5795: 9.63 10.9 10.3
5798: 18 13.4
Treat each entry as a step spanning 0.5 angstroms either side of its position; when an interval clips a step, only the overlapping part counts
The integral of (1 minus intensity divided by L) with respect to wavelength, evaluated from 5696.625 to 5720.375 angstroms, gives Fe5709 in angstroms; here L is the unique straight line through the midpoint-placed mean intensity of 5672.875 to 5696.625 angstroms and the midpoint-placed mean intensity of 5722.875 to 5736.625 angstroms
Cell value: 1.4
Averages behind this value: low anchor 10.2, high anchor 9.57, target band 9.3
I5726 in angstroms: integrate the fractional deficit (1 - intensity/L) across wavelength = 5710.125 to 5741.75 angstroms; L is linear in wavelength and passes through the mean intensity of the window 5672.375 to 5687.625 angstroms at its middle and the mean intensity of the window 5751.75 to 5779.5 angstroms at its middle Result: 2.3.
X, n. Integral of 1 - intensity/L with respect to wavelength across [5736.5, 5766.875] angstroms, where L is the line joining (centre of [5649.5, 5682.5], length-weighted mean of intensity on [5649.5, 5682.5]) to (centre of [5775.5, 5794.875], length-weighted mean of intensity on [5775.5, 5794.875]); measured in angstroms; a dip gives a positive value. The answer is 0.41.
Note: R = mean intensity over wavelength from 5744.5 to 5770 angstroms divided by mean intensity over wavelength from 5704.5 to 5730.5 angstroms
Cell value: 1.09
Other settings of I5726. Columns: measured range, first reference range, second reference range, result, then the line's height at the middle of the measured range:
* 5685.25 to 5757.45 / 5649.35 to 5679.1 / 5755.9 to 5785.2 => 1.42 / 9.86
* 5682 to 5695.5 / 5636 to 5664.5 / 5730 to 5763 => -0.75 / 9.62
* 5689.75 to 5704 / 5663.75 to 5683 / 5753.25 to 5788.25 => 0.03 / 9.96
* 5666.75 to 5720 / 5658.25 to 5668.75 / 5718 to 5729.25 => -1.27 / 9.5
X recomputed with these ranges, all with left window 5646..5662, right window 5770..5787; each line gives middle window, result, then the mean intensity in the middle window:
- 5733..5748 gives 0.4 angstroms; 9.61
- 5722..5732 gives 0.5 angstroms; 9.38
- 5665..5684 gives -0.4 angstroms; 9.92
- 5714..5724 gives 0.4 angstroms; 9.42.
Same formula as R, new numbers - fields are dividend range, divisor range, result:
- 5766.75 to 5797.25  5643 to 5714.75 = 1.03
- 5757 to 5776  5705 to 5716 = 1.10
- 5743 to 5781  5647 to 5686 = 1.01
